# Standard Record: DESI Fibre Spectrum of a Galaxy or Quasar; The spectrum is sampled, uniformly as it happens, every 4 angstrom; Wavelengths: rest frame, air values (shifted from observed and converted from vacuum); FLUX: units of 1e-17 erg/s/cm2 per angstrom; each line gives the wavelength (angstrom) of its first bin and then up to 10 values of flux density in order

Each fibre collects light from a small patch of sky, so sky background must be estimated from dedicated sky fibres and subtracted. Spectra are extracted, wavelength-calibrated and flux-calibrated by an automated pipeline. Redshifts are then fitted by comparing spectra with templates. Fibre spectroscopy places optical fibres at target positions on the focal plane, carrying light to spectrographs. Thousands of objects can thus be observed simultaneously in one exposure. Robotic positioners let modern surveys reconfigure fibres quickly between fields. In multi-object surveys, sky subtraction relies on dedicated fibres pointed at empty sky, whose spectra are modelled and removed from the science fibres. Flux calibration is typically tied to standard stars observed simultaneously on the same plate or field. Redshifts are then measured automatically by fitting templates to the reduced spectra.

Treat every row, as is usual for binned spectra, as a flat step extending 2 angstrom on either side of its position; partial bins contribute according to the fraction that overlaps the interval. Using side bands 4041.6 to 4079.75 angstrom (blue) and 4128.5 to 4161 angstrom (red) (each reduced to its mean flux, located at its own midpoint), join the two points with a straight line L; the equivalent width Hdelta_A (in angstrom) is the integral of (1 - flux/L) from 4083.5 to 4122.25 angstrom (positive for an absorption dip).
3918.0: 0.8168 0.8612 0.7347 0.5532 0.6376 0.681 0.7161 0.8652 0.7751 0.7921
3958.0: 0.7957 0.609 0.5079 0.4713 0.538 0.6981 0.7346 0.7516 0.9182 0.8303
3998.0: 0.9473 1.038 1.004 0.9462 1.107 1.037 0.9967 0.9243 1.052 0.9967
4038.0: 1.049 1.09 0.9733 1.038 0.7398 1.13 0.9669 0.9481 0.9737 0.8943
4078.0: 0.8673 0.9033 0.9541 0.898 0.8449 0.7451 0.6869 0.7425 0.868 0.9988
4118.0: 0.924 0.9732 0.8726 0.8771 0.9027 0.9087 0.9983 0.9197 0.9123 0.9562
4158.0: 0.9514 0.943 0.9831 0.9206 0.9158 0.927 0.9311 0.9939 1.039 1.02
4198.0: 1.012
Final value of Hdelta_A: 3.5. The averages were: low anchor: 0.957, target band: 0.859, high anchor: 0.93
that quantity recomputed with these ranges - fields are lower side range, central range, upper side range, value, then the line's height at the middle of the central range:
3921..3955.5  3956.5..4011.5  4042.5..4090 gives 2.9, 0.808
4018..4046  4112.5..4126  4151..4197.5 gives 0.5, 0.983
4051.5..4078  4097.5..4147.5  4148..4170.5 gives 3.2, 0.943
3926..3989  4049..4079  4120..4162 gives -4.4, 0.824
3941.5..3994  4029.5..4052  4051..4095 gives -4.6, 0.859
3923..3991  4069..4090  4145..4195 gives -1.8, 0.843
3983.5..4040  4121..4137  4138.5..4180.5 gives 0.8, 0.947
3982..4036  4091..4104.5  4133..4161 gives 2.5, 0.944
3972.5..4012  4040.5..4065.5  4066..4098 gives -3.0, 0.881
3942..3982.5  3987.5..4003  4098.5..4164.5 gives -4.3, 0.722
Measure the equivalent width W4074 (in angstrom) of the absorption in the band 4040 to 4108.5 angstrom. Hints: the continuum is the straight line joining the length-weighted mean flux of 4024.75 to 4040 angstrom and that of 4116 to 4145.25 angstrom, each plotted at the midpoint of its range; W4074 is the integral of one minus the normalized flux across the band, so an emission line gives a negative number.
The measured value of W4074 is 4.8 angstrom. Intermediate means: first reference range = 1.01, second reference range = 0.922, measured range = 0.905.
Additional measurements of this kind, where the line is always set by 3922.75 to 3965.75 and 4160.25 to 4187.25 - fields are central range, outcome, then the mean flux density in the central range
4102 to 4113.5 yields 0.9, 0.81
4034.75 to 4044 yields -2.9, 1.06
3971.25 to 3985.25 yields 1.7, 0.655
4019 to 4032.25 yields -3.3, 0.995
